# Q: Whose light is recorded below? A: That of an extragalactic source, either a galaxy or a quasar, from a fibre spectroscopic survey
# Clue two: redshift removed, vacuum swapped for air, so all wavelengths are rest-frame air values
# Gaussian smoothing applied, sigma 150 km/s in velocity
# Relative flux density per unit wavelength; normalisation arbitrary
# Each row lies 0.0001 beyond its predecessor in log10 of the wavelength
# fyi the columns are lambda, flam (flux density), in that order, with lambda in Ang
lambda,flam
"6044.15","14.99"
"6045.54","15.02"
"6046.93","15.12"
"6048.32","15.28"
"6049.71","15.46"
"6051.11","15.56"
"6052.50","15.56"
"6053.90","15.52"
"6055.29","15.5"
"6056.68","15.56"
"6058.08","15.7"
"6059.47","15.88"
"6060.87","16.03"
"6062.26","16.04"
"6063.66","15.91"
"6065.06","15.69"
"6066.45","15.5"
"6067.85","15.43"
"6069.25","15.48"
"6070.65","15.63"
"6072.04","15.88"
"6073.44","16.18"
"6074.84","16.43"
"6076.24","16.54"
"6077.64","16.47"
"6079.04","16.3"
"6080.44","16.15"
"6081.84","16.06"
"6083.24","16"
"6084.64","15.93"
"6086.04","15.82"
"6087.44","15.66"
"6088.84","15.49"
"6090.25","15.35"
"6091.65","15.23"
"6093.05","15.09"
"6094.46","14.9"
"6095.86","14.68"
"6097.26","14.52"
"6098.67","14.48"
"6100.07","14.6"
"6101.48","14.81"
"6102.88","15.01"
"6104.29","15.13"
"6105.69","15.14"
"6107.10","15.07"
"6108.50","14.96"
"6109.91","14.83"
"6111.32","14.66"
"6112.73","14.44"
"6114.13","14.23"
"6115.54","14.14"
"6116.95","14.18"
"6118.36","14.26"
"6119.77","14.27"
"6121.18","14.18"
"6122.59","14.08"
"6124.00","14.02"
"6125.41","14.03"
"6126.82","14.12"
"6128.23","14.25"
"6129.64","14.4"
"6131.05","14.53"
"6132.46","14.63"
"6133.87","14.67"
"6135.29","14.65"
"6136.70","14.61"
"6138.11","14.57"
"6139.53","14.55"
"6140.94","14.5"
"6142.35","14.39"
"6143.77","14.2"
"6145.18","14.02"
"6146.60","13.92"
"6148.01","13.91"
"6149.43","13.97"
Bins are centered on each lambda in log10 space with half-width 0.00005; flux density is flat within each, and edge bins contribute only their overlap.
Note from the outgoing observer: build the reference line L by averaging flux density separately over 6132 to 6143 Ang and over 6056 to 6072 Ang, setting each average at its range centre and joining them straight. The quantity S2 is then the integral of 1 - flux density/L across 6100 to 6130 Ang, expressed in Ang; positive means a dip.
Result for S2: 0.9 Ang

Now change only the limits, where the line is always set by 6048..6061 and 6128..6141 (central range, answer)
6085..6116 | 0.1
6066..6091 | -1.0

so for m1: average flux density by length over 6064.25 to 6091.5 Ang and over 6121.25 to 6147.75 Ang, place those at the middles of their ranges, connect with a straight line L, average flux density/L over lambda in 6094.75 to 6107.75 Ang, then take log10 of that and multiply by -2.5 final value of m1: 0.03 mag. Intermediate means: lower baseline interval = 15.9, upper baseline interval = 14.3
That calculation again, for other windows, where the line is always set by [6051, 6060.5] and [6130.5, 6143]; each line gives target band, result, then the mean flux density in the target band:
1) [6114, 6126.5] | 0.05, 14.1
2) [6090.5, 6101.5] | 0.02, 14.8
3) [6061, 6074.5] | -0.02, 15.8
